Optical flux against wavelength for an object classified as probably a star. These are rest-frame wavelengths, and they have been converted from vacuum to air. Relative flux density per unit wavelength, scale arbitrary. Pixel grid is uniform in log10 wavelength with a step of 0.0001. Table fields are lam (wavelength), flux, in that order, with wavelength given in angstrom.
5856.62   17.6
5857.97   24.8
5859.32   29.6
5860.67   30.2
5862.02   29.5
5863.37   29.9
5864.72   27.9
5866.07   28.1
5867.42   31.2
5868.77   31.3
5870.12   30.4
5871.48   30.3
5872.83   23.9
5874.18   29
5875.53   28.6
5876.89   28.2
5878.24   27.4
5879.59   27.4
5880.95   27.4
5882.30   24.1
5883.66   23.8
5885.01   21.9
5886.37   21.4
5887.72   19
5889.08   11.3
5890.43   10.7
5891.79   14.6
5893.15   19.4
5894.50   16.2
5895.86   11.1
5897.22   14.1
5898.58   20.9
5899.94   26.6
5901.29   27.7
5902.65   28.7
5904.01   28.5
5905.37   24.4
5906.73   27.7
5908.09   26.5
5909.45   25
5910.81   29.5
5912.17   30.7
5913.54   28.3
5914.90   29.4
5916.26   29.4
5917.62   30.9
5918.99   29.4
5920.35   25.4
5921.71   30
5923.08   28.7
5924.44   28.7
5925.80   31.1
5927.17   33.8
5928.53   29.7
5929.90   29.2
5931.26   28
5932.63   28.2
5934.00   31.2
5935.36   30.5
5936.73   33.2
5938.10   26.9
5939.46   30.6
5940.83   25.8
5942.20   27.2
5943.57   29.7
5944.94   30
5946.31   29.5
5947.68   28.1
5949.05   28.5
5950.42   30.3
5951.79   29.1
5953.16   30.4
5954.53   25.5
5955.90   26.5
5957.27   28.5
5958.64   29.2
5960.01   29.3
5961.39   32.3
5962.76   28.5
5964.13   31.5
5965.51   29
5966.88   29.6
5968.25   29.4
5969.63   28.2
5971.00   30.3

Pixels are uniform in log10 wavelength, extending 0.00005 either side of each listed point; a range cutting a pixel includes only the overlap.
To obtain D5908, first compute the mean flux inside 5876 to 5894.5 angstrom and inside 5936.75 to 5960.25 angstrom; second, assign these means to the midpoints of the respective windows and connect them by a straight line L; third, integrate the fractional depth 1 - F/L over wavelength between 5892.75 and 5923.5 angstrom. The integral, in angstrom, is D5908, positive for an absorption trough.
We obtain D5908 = -2.1 angstrom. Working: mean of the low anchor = 21.2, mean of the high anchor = 28.7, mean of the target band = 25.6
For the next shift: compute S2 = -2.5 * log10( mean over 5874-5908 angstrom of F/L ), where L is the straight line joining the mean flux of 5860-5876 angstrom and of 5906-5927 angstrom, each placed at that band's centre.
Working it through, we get 0.28 mag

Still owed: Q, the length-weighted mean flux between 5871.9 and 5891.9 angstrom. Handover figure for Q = 22.9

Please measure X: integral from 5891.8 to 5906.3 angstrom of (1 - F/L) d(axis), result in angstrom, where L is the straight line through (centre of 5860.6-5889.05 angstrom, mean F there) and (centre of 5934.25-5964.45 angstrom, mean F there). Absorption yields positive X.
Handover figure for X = 3.2 angstrom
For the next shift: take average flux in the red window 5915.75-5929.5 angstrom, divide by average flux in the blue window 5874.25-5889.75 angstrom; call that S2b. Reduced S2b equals 1.2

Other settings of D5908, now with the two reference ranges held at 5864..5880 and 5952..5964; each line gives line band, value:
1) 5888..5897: 4.6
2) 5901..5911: 0.6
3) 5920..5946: -0.5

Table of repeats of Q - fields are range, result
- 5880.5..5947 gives 25.8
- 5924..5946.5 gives 29.6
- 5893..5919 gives 25.2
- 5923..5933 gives 29.8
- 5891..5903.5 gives 20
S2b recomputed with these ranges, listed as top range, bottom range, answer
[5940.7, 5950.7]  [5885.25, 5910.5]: 1.37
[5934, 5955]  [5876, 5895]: 1.38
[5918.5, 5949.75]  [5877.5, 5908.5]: 1.35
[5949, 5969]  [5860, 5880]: 1.01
